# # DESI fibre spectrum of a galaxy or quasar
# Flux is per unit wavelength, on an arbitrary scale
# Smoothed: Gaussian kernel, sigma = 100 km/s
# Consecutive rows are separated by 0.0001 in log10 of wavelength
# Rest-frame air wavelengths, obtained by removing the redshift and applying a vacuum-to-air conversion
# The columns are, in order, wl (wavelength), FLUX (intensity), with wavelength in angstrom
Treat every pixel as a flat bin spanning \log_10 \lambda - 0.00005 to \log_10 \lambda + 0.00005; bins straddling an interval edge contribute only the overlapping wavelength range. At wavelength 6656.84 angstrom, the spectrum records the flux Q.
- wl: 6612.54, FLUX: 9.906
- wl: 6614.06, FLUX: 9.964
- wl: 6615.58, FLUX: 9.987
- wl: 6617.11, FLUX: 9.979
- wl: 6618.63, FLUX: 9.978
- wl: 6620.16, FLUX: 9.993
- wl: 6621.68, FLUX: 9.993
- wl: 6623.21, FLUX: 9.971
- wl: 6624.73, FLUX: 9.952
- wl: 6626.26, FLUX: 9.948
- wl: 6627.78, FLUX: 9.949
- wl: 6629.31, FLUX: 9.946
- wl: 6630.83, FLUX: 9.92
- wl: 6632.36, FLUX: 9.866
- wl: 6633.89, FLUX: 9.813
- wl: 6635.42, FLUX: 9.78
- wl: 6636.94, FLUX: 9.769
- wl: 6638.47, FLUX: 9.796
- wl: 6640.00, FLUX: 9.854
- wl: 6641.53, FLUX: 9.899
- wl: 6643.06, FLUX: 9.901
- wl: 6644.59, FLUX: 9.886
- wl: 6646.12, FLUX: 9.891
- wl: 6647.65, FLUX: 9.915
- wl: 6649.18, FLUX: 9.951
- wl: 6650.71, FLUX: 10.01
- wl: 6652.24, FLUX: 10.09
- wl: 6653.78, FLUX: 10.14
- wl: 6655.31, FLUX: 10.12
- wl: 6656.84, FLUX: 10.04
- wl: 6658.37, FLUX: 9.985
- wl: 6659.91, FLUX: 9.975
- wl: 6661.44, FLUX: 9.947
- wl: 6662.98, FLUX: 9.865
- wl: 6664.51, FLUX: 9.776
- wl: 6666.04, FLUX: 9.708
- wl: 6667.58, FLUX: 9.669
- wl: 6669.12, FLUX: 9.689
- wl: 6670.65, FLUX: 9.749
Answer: 10.04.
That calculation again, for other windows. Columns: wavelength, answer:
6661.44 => 9.947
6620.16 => 9.993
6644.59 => 9.886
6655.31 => 10.12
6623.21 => 9.971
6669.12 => 9.689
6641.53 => 9.899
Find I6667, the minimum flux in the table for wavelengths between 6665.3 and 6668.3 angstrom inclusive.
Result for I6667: 9.669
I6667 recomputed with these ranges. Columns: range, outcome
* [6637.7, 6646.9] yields 9.796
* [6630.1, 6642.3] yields 9.769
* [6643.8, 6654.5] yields 9.886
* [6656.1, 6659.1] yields 9.985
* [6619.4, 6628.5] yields 9.948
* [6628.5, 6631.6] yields 9.92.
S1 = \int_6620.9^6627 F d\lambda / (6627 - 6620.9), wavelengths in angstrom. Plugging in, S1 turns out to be 9.97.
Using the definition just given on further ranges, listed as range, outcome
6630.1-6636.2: 9.84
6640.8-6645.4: 9.89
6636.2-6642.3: 9.82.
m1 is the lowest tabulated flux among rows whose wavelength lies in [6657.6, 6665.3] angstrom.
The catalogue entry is 9.776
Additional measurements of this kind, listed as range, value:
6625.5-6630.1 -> 9.946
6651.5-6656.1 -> 10.09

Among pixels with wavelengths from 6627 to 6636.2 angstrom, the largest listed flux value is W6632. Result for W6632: 9.949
